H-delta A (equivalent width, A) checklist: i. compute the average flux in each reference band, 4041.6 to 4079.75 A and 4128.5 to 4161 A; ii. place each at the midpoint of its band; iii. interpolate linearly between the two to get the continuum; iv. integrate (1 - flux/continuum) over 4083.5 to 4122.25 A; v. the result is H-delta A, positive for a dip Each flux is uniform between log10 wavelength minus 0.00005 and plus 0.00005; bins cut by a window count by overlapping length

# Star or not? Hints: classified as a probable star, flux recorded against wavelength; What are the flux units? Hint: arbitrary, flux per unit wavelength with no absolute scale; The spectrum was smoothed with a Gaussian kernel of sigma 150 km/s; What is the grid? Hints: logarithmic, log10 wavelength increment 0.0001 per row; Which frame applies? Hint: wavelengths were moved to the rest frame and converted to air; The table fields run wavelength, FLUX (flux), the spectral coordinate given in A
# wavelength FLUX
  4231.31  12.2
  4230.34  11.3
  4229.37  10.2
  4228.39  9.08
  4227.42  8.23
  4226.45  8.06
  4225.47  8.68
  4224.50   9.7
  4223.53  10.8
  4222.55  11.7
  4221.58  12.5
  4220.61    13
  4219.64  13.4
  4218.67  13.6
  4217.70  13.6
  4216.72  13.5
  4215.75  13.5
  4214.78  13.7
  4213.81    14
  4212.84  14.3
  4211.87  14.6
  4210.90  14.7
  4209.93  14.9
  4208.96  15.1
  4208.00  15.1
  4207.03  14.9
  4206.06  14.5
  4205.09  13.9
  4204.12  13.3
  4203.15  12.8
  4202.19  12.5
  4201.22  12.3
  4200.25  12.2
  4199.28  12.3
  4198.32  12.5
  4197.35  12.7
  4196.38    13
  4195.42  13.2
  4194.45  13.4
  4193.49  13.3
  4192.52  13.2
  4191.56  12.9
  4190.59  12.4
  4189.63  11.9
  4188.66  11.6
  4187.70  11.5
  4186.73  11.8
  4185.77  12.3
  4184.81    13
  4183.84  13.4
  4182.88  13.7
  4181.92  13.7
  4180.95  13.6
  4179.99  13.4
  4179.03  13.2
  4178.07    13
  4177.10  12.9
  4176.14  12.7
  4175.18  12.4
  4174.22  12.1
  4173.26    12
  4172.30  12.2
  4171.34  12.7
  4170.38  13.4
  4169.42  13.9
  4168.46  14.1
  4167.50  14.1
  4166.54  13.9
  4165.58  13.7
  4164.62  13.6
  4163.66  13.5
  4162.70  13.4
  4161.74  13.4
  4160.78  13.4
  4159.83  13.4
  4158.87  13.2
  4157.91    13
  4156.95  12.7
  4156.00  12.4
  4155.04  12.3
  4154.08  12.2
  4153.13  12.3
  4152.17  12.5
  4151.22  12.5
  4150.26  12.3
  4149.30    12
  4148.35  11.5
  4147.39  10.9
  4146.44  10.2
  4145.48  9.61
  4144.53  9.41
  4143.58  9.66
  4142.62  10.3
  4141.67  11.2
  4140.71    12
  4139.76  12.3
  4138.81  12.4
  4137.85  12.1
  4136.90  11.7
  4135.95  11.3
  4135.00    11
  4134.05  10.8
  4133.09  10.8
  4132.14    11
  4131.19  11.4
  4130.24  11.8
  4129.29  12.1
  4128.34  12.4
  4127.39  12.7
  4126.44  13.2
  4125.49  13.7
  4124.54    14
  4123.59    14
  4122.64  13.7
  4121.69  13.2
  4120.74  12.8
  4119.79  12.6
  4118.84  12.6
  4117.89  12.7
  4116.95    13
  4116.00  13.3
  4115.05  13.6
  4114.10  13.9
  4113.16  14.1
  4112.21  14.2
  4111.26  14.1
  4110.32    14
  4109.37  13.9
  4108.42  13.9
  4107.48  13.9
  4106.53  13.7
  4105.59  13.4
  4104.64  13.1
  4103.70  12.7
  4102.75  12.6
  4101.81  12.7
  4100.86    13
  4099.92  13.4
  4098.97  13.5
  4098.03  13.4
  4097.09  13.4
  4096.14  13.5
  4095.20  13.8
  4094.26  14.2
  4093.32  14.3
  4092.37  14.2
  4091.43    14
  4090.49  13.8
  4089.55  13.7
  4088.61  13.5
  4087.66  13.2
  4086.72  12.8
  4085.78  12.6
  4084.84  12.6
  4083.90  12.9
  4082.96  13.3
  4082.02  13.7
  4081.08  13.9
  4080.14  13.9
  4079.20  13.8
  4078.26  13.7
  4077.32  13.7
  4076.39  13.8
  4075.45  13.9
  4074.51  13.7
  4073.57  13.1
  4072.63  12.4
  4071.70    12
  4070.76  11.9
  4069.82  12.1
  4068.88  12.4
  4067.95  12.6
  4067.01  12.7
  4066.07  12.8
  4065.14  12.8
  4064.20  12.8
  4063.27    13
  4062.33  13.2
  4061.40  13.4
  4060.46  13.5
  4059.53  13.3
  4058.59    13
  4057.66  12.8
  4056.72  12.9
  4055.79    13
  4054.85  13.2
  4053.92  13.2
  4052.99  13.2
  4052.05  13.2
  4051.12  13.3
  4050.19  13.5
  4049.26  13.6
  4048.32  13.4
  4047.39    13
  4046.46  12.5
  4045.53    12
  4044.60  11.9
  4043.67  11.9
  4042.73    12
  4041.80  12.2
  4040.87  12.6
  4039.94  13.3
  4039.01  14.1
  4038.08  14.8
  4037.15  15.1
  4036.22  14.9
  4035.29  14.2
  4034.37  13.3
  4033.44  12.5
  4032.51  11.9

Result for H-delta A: -3.5 A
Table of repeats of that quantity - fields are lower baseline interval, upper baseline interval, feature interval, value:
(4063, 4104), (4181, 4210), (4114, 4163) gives 3.5 A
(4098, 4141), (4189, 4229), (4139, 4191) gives 1.3 A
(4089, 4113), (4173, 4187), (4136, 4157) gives 2.7 A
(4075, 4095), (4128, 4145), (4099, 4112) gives -0.8 A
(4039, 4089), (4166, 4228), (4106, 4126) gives -0.9 A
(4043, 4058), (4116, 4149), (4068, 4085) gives -0.8 A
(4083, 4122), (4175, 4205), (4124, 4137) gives 1.2 A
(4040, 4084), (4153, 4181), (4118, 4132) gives 0.2 A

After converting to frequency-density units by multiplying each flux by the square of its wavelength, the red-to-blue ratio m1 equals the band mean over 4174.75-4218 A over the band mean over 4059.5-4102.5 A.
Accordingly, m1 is 1.06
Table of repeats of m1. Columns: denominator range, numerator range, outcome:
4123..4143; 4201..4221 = 1.20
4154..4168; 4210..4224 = 1.04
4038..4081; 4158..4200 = 1.06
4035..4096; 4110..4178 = 0.98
